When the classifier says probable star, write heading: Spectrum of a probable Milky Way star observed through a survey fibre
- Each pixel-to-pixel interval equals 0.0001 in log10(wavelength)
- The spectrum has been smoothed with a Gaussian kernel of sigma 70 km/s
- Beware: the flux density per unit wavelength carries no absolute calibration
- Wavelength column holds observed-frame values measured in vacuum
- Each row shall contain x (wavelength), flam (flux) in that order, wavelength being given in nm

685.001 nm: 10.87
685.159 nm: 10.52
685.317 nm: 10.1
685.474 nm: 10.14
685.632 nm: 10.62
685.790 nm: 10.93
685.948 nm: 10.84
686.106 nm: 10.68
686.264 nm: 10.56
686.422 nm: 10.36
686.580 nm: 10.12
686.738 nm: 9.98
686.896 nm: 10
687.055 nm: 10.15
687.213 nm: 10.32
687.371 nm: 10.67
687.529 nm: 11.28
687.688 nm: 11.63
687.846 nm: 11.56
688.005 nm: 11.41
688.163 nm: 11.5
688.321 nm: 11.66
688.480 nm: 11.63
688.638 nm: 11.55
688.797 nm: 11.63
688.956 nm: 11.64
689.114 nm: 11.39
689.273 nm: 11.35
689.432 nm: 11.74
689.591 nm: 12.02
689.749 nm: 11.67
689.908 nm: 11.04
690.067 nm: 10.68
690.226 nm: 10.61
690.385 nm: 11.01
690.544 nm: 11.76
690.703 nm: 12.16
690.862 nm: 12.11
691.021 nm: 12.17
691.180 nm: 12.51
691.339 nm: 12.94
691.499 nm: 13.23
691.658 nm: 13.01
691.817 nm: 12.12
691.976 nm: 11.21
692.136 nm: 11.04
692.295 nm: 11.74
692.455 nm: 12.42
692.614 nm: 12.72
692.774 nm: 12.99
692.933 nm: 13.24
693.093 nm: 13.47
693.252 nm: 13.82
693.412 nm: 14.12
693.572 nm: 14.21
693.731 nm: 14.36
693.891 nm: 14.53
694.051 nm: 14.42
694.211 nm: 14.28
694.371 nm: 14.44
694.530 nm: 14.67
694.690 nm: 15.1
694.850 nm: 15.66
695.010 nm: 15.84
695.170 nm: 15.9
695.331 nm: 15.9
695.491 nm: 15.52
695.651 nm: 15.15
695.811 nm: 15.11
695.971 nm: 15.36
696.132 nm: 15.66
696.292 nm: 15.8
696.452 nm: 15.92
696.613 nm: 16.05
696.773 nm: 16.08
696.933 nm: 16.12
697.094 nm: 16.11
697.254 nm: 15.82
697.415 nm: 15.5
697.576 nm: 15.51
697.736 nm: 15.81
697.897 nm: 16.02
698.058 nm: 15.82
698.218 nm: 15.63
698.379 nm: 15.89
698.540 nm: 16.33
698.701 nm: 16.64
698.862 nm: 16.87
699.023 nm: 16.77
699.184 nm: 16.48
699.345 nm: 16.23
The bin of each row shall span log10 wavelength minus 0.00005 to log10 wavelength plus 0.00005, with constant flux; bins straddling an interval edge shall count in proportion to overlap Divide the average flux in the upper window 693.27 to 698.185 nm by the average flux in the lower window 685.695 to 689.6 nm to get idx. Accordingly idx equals 1.39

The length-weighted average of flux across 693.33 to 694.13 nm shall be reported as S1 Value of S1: 14.3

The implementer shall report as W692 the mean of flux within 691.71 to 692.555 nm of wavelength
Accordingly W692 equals 11.8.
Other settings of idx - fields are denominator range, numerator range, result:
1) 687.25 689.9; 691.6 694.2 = 1.14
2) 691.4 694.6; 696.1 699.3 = 1.21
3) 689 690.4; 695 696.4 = 1.38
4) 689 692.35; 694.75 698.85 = 1.34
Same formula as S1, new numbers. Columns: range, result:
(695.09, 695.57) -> 15.7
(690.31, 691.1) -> 11.8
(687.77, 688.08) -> 11.5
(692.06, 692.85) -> 12.2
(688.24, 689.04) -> 11.6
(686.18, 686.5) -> 10.5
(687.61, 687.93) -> 11.6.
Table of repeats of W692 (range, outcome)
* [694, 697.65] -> 15.5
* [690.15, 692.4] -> 12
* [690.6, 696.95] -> 14.1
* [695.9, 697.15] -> 15.9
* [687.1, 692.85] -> 11.7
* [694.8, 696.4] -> 15.6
